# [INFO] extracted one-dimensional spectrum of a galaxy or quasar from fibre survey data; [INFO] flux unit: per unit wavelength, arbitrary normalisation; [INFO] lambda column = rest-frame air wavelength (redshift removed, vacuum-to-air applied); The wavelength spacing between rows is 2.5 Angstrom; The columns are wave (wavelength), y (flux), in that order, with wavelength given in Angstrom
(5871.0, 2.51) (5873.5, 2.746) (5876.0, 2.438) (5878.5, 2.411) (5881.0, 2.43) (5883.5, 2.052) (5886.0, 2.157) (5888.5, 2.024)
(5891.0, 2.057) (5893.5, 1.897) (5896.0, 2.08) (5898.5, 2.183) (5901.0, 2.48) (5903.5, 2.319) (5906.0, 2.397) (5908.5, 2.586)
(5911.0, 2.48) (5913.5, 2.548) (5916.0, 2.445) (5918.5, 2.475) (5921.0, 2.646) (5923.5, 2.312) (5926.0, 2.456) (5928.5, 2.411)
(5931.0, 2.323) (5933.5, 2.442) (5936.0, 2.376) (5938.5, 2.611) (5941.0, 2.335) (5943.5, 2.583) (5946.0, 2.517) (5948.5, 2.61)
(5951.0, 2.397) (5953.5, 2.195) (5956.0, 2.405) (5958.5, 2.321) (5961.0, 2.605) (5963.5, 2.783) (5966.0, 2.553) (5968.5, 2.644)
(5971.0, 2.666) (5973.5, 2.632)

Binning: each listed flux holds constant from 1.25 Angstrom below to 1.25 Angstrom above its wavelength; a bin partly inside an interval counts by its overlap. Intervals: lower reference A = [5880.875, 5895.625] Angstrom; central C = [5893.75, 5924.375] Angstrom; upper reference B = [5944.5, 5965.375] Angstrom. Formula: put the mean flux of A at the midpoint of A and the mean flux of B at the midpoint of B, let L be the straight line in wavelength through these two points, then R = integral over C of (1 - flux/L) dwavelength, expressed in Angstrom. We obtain -2.67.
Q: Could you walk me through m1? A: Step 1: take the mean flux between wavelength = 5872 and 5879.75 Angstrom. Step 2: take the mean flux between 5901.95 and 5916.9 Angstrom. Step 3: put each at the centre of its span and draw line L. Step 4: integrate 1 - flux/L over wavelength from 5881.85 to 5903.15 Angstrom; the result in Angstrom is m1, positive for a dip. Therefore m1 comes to 3.1 Angstrom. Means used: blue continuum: 2.53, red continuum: 2.46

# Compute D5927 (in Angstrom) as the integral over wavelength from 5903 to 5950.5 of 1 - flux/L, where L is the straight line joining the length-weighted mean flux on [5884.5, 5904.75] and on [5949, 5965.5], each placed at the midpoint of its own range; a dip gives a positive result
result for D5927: -3.3 Angstrom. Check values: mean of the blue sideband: 2.15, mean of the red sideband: 2.46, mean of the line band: 2.47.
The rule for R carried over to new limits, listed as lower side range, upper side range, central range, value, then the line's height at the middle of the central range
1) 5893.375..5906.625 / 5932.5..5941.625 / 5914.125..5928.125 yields -0.6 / 2.36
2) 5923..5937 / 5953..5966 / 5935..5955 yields -0.1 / 2.44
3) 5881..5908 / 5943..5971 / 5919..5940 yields -0.7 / 2.37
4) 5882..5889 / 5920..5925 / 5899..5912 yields -0.8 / 2.3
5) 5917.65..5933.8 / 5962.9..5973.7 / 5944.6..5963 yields 0.9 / 2.58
